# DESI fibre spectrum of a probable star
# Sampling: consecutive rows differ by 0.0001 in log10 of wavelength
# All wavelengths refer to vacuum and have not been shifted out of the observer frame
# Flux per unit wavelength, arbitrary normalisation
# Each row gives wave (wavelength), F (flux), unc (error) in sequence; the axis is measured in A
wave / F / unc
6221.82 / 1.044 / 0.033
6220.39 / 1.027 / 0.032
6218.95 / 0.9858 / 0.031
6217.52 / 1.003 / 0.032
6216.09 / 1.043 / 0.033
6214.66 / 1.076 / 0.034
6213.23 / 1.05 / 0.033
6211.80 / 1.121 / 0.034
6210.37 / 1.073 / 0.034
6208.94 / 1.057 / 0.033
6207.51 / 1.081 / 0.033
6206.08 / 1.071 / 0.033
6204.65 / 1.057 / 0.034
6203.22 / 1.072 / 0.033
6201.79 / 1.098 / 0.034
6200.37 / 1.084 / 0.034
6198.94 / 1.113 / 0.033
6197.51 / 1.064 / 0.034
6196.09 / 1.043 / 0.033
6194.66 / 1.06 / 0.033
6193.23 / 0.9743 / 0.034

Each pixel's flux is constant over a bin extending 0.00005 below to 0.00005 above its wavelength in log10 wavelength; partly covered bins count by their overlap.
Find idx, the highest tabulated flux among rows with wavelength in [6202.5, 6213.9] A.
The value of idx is 1.121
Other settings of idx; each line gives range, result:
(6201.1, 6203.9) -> 1.098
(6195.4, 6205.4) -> 1.113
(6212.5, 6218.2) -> 1.076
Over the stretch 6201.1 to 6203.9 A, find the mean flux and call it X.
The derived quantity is 1.08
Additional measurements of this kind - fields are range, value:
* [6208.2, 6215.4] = 1.08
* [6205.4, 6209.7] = 1.07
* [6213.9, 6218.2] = 1.04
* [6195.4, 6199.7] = 1.07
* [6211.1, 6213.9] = 1.09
